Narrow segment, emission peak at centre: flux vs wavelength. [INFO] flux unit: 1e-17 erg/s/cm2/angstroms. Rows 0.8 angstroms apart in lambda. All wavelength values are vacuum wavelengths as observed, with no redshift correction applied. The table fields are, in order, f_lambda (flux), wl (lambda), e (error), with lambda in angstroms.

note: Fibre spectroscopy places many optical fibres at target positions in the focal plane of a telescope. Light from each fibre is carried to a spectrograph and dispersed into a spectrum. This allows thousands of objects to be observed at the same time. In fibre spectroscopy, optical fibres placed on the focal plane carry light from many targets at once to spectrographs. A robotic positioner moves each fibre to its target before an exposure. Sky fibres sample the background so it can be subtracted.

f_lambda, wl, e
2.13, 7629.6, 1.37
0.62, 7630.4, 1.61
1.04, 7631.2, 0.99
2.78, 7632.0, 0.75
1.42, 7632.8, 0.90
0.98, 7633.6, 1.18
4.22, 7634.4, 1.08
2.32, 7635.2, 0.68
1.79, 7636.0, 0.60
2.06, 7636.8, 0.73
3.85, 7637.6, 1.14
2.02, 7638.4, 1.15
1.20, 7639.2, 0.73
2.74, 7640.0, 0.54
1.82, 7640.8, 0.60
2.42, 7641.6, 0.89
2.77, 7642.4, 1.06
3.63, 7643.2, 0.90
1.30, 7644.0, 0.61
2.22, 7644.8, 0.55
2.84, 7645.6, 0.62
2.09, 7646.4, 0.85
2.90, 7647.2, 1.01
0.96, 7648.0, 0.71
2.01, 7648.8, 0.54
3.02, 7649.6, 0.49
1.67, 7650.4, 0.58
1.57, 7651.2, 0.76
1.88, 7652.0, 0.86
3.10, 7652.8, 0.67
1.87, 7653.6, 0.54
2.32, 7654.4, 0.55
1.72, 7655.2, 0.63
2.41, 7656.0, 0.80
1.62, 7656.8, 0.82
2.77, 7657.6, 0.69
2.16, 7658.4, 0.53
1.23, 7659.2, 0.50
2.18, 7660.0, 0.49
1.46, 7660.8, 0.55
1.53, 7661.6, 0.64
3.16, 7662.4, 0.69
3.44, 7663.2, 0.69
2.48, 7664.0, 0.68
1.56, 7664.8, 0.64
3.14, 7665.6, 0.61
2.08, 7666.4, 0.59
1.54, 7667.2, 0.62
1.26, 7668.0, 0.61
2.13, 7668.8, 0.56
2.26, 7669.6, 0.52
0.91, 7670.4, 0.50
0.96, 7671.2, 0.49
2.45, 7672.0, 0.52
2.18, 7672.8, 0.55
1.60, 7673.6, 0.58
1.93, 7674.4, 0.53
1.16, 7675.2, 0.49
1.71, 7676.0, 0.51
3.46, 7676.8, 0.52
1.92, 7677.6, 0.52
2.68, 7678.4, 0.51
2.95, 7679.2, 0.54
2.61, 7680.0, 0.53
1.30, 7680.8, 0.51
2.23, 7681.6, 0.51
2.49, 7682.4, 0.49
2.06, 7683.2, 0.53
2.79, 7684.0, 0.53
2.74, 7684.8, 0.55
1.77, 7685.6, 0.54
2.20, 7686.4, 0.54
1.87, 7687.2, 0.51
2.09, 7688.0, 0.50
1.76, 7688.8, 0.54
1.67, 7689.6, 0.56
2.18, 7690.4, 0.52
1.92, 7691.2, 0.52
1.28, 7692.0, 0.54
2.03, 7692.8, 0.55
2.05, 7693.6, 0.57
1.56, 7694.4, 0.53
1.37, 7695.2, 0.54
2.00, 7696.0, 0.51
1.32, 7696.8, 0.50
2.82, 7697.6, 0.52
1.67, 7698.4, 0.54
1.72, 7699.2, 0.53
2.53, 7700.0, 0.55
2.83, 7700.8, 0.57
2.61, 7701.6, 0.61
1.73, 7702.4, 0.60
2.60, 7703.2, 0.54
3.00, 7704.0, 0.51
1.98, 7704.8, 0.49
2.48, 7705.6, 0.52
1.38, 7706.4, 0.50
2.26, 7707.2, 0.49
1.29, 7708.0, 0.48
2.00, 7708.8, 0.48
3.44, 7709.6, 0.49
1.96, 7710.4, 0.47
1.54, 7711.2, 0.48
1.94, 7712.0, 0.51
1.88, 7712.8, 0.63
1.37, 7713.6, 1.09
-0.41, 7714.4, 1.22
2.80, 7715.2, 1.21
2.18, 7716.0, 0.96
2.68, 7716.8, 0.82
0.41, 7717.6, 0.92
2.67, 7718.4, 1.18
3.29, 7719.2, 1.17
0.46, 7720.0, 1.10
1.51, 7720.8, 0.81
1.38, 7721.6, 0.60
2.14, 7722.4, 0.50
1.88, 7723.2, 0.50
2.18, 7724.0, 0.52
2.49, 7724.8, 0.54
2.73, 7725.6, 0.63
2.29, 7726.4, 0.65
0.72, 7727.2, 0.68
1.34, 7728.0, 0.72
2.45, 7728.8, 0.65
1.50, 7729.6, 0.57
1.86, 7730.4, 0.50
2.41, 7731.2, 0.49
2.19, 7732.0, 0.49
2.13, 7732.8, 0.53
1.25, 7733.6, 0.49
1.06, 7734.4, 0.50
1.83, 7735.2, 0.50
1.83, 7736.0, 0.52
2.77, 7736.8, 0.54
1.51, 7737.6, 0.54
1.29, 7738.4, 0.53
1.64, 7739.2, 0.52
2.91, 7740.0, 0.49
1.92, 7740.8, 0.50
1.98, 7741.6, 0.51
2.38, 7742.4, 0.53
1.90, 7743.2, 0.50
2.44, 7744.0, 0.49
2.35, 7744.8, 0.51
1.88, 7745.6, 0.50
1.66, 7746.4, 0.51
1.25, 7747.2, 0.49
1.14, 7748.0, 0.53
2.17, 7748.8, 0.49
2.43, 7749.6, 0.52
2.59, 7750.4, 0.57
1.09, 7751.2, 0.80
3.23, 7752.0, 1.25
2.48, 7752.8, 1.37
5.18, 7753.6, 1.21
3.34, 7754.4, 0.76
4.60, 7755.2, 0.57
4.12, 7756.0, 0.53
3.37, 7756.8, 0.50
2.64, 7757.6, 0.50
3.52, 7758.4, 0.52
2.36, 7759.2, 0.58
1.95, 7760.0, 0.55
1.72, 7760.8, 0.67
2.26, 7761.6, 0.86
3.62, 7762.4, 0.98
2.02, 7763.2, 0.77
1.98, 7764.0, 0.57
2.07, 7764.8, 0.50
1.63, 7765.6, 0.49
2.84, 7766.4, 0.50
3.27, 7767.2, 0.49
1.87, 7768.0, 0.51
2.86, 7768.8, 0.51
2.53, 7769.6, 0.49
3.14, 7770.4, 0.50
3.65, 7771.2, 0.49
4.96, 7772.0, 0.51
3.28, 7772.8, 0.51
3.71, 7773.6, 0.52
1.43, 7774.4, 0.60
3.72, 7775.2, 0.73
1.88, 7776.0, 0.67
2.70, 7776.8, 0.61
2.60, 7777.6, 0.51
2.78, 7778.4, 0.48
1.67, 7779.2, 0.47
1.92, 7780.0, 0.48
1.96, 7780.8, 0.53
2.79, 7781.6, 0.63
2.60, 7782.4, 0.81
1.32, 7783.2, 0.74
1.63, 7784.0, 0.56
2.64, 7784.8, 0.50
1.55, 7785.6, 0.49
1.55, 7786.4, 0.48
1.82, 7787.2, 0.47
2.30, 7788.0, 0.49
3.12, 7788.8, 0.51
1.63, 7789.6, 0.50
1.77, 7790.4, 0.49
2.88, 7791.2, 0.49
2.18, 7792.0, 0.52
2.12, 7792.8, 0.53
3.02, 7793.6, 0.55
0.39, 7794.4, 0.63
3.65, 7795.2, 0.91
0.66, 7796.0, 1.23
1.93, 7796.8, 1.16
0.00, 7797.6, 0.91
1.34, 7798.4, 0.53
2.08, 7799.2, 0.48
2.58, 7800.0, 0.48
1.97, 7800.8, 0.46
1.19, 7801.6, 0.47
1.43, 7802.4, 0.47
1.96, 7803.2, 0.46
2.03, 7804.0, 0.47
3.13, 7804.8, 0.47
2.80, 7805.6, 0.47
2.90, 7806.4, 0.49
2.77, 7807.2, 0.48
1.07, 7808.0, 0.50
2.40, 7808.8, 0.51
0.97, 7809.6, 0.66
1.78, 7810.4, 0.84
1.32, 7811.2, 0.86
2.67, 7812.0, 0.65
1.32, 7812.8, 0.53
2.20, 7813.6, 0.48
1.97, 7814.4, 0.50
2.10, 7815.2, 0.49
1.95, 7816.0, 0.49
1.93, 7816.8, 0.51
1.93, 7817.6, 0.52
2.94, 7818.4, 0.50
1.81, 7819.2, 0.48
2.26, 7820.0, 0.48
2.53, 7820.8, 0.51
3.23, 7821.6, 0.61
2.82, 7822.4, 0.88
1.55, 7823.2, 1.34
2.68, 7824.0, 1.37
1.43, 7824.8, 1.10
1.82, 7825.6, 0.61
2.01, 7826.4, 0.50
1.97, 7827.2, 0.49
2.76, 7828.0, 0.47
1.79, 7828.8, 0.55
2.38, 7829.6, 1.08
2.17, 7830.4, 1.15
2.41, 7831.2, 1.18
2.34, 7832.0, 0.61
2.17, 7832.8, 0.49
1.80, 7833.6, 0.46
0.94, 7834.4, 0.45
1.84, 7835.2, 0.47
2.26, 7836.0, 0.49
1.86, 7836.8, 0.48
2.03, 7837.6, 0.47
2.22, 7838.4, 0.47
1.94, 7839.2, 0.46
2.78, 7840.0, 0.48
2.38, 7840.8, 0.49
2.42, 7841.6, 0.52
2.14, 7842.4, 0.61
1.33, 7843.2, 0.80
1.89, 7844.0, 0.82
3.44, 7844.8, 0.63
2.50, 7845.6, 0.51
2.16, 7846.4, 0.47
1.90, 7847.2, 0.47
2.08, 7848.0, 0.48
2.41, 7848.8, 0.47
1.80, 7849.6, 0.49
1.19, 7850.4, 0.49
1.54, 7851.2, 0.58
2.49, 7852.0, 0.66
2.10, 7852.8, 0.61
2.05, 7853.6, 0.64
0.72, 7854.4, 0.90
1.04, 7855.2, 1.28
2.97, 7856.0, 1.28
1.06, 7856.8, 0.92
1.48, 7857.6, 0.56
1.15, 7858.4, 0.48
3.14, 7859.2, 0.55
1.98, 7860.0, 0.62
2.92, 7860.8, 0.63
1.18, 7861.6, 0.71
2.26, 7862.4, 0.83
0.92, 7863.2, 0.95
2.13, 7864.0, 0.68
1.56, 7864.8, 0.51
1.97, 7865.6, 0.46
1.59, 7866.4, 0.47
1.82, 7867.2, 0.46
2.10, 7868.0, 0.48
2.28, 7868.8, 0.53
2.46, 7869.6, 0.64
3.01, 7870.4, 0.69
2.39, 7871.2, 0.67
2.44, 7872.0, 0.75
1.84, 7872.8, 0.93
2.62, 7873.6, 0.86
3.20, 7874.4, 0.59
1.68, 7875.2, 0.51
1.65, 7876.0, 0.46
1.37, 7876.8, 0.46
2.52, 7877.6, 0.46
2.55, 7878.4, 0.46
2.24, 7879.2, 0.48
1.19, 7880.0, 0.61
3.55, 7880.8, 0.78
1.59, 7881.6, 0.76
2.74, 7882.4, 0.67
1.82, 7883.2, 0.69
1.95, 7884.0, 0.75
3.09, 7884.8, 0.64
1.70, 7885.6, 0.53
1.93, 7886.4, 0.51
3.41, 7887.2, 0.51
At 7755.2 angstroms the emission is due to [S II] 6716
